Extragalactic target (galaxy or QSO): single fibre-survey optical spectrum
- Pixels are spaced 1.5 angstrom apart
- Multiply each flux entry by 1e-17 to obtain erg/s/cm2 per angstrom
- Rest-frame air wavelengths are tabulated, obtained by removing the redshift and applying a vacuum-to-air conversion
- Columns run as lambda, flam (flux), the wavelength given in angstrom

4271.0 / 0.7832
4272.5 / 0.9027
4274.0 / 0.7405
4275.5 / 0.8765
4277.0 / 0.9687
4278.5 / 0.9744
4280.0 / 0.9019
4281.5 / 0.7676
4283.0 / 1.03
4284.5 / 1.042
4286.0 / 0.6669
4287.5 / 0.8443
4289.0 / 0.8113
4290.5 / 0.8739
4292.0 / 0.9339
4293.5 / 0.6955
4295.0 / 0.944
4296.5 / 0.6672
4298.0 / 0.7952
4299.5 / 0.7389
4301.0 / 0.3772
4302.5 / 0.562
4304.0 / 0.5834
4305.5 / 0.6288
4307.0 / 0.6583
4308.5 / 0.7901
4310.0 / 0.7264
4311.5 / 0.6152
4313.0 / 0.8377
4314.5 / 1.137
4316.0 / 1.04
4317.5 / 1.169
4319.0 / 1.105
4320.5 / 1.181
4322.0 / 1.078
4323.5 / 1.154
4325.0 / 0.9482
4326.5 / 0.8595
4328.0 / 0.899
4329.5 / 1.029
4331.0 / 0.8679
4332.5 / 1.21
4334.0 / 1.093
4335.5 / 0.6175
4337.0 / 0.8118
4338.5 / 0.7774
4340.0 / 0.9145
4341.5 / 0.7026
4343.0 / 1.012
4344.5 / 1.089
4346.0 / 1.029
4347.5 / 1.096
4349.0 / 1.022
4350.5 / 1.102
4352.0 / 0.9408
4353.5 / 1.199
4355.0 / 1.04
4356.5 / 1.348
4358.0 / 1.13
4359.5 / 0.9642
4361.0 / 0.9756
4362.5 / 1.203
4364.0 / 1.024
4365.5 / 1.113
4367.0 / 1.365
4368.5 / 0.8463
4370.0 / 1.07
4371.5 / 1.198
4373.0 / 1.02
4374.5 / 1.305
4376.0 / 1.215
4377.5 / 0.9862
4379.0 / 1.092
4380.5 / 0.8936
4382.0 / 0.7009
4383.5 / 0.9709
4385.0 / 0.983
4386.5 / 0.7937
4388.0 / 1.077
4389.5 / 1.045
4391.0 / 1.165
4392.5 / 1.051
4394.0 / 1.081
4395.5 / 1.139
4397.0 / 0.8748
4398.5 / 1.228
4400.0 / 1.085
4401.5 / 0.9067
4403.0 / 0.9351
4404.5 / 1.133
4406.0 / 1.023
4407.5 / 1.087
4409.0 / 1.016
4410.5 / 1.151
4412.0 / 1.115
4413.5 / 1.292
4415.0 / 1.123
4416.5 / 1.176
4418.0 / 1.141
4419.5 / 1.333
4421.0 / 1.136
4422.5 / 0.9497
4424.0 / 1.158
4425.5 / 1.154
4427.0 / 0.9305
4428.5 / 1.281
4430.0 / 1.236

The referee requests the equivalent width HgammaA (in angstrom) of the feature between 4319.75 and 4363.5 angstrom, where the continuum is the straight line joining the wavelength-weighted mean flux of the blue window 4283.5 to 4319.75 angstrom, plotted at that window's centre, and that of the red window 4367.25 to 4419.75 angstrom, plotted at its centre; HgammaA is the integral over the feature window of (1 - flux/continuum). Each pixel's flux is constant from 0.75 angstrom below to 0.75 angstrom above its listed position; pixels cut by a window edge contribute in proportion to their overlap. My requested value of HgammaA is -4.4 angstrom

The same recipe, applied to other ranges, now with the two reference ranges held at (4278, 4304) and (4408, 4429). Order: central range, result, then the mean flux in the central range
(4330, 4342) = 0.4 angstrom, 0.881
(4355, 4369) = -1.8 angstrom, 1.11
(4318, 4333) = -2.5 angstrom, 1.03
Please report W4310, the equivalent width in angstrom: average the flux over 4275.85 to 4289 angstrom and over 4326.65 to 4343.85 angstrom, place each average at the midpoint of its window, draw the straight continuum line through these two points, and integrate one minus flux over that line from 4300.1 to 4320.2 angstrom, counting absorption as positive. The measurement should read 2.3 angstrom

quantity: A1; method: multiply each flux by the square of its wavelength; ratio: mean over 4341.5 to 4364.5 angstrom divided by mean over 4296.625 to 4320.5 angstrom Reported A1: 1.37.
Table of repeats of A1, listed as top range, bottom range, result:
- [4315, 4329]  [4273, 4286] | 1.19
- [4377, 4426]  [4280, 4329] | 1.30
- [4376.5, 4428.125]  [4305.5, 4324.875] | 1.17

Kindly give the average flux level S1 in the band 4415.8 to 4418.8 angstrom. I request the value 1.16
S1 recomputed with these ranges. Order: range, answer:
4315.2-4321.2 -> 1.12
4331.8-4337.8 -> 0.929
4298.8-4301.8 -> 0.555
